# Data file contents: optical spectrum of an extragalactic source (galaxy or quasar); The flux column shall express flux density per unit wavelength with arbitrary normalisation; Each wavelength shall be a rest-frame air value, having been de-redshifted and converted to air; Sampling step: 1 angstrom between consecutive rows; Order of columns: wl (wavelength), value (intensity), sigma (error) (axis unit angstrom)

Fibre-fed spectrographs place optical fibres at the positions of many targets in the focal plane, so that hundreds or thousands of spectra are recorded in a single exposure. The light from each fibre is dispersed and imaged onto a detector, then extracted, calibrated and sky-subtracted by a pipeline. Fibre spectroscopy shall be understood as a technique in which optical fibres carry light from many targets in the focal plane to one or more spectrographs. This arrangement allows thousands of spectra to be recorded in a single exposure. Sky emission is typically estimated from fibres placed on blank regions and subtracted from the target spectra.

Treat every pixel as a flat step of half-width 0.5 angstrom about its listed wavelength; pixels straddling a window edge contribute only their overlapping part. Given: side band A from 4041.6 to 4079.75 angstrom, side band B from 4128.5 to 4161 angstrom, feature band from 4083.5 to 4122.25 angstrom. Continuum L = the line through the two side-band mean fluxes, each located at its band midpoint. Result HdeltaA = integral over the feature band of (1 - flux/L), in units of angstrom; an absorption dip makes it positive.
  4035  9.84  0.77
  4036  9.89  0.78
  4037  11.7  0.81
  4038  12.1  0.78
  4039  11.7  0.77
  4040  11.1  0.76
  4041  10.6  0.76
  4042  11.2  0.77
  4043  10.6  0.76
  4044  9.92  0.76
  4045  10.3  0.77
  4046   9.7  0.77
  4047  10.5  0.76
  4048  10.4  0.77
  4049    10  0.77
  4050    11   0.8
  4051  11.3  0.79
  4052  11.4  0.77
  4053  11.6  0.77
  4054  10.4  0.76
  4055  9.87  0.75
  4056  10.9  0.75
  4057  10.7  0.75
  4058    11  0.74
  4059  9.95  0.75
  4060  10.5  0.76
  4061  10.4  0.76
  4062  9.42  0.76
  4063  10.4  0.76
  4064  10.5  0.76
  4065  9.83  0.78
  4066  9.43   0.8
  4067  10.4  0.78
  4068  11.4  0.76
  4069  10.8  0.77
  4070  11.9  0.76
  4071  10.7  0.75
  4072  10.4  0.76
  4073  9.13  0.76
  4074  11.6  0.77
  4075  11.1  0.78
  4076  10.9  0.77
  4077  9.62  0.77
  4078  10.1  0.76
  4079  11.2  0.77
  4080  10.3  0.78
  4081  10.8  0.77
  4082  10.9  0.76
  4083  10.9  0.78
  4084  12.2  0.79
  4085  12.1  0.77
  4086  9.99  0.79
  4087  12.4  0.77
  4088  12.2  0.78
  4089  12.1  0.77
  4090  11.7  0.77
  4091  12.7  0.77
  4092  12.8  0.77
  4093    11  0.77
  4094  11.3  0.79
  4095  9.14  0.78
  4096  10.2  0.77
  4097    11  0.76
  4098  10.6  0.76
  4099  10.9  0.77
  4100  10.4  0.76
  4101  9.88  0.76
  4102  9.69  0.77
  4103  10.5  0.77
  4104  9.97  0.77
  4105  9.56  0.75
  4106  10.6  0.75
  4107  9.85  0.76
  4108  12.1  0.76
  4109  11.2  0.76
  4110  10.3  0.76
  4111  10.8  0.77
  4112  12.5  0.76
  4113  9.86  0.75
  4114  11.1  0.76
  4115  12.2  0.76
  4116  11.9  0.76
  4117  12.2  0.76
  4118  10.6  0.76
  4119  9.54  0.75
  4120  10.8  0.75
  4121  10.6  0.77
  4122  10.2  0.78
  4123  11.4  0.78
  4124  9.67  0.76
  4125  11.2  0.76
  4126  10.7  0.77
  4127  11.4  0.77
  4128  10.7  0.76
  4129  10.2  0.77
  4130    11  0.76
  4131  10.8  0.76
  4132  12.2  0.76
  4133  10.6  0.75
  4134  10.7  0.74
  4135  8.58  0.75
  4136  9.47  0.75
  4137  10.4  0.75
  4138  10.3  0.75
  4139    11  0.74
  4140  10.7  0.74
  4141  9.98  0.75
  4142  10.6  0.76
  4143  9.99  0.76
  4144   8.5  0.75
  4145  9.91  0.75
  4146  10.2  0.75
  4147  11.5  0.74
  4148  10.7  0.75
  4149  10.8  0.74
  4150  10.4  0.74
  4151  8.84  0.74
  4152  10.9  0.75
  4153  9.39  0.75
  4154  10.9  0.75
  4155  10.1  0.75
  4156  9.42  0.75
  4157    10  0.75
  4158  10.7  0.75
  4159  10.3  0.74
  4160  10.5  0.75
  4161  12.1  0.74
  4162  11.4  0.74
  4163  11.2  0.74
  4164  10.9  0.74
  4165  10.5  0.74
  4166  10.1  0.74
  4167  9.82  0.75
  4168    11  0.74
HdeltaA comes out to -2.1 angstrom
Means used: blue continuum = 10.5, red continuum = 10.3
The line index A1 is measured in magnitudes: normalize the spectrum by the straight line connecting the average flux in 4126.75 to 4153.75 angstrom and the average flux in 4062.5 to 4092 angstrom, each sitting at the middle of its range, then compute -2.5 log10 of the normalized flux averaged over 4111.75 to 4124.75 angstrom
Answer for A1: -0.04 mag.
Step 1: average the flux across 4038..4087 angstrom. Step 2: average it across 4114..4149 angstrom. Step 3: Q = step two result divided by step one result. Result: 1.0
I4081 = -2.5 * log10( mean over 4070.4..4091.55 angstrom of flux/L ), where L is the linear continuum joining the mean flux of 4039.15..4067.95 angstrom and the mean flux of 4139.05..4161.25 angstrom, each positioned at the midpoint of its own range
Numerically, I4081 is -0.07 mag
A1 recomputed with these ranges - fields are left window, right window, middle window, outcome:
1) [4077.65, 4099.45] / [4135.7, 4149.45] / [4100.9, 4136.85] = 0.00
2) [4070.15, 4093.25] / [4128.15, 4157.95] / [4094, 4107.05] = 0.07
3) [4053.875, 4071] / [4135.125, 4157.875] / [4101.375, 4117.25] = -0.06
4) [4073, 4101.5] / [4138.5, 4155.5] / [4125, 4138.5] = -0.01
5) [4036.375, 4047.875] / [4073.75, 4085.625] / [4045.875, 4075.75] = 0.03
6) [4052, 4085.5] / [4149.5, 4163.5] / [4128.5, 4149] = 0.01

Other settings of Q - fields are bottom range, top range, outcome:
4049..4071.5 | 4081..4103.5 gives 1.05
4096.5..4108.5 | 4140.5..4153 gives 0.98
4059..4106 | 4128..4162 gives 0.97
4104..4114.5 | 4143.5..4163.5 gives 0.97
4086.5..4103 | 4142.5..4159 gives 0.91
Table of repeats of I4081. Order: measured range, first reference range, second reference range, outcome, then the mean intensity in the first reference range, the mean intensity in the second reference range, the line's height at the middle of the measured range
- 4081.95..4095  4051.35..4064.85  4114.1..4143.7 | -0.10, 10.5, 10.7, 10.6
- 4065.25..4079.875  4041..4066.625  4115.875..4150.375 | -0.01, 10.5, 10.5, 10.5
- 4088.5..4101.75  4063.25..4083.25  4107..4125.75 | -0.02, 10.6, 11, 10.8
